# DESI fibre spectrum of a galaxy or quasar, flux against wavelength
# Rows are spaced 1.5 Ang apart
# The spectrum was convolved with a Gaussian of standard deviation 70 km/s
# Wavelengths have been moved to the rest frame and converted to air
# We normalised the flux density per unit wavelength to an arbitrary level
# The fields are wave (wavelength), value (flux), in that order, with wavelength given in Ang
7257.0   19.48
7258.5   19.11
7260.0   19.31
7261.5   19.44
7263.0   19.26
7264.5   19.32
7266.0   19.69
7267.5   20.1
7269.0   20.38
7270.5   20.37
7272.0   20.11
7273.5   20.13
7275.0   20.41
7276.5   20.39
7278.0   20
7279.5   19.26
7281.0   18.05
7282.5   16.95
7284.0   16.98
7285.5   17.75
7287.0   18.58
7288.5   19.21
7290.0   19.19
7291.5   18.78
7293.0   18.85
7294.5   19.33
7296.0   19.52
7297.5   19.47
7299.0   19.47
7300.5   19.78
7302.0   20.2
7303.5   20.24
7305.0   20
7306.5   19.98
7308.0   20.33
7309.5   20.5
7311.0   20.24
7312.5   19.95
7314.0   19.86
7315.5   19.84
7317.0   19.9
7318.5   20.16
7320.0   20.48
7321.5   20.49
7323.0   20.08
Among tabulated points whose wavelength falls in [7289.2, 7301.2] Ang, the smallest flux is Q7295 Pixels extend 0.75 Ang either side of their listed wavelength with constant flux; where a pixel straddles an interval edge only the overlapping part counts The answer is 18.78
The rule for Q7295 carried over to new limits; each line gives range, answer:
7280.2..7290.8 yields 16.95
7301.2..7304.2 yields 20.2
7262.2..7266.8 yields 19.26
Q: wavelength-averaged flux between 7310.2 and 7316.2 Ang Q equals 20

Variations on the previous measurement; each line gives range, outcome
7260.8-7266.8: 19.4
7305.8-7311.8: 20.3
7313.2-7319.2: 19.9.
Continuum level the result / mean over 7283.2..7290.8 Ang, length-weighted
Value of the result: 18.3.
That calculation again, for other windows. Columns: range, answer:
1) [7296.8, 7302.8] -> 19.7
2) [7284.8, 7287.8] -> 18.2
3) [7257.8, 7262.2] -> 19.3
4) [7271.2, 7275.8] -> 20.2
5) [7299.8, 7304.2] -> 20.1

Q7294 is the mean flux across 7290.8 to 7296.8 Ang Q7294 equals 19.1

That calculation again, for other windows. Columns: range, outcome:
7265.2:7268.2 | 19.9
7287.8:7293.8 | 19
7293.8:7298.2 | 19.4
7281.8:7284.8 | 17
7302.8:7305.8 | 20.1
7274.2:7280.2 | 20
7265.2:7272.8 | 20.1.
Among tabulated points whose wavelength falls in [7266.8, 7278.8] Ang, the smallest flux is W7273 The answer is 20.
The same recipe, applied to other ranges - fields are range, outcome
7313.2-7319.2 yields 19.84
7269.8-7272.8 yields 20.11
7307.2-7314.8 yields 19.86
